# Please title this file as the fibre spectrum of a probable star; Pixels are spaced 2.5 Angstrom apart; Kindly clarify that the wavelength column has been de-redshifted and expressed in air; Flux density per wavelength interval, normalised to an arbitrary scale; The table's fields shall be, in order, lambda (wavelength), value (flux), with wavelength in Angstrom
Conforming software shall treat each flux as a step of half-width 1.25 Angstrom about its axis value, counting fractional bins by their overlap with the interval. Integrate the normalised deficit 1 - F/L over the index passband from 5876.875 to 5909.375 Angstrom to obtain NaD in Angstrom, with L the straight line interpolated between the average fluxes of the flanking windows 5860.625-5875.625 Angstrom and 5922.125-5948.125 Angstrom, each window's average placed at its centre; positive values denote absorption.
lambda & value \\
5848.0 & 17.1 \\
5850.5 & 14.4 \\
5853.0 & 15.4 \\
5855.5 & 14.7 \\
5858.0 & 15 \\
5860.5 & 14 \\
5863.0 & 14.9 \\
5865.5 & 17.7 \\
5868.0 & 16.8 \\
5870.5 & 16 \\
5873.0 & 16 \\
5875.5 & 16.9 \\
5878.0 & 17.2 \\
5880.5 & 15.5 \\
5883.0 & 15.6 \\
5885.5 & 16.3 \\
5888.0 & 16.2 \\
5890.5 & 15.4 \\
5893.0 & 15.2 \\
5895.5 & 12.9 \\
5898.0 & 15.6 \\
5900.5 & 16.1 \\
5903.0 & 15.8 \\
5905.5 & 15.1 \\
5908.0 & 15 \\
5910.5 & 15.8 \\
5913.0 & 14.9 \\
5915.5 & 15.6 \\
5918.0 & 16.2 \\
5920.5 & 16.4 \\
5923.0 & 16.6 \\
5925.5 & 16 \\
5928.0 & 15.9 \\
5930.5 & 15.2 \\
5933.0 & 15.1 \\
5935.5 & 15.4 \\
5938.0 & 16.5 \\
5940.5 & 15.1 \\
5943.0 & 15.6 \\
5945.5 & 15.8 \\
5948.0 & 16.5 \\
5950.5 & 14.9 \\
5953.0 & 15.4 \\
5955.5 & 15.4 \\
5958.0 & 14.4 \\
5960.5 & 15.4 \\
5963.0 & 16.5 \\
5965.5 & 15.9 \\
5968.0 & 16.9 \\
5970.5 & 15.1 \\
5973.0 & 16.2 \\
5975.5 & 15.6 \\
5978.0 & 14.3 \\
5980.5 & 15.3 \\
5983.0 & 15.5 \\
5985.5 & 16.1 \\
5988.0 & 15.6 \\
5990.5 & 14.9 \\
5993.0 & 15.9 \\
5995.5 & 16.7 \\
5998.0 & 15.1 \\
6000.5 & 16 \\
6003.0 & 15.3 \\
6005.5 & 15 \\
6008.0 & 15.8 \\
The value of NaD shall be 1.0 Angstrom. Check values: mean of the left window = 16.2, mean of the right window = 15.7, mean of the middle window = 15.5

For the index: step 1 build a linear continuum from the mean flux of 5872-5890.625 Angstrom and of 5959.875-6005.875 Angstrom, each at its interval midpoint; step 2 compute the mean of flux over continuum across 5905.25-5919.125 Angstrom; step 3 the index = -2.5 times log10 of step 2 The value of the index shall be 0.04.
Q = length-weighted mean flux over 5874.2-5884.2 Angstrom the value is 16.3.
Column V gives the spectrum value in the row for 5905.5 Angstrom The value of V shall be 15.1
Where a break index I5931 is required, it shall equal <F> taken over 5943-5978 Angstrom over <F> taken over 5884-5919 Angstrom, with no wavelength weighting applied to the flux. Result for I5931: 1.01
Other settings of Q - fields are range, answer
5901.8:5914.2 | 15.3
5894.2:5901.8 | 14.9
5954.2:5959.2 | 14.9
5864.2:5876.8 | 16.7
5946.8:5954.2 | 15.6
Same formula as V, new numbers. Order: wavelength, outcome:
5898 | 15.6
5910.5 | 15.8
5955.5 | 15.4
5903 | 15.8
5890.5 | 15.4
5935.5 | 15.4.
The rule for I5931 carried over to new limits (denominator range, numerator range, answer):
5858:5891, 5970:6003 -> 0.97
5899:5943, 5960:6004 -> 1.00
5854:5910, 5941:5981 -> 1.00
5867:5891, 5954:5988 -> 0.96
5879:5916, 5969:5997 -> 1.01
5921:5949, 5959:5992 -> 0.99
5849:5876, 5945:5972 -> 1.00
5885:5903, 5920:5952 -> 1.02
